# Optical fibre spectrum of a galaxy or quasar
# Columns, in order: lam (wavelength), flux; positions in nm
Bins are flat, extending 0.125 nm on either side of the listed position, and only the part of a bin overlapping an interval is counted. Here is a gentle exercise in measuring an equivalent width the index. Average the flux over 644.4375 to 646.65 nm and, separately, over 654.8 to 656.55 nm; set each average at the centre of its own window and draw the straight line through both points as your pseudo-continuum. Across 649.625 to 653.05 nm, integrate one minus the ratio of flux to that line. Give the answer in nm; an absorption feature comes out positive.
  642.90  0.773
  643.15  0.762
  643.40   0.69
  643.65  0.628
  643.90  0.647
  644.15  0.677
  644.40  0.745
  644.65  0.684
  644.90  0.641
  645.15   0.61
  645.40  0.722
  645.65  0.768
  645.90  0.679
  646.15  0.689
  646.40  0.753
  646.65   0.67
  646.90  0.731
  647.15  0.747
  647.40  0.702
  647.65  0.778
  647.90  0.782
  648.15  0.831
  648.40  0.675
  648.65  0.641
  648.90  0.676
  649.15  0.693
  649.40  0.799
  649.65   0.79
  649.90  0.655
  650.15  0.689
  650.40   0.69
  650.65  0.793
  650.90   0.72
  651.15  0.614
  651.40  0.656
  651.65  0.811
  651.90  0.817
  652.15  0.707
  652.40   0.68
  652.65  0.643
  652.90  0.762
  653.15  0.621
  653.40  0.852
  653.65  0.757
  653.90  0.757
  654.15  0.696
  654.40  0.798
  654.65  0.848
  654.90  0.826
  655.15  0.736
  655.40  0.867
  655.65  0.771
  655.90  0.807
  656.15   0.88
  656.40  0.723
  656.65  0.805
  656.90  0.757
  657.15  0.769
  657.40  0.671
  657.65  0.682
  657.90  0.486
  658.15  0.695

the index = 0.19 nm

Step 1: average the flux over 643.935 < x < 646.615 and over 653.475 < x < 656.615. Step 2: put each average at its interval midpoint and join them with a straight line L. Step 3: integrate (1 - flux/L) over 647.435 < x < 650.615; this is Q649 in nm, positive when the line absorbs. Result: 0.02 nm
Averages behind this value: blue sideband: 0.694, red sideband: 0.79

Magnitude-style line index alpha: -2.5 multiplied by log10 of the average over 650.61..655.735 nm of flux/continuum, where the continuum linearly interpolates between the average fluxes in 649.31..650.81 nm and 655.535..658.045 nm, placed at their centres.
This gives -0.02 mag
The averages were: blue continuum 0.734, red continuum 0.735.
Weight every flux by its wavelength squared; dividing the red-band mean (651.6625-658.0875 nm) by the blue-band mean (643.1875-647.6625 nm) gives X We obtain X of 1.1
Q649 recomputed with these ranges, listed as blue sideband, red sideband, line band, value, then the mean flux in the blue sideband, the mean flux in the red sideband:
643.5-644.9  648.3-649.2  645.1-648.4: -0.28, 0.673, 0.669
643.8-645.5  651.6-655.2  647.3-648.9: -0.06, 0.675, 0.753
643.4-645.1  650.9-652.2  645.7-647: -0.04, 0.669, 0.722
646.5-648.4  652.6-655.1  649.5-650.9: 0.05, 0.744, 0.759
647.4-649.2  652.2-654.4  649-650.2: 0.00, 0.725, 0.725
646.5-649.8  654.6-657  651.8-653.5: 0.11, 0.731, 0.801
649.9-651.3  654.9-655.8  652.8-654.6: 0.02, 0.696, 0.797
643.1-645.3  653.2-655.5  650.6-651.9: 0.05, 0.674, 0.787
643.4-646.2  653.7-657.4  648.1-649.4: 0.02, 0.681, 0.784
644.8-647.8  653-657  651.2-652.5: 0.05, 0.709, 0.781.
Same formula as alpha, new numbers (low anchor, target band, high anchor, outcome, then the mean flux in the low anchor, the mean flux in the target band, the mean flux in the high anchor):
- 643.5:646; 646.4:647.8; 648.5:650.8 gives -0.05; 0.68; 0.729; 0.714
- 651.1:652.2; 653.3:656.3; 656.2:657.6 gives -0.08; 0.729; 0.799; 0.749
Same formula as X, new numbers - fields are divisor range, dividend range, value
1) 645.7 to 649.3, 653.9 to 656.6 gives 1.13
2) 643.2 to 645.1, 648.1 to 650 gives 1.08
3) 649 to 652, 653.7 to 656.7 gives 1.11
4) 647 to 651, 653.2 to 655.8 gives 1.10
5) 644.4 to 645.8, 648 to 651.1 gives 1.06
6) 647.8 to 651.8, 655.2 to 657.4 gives 1.12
